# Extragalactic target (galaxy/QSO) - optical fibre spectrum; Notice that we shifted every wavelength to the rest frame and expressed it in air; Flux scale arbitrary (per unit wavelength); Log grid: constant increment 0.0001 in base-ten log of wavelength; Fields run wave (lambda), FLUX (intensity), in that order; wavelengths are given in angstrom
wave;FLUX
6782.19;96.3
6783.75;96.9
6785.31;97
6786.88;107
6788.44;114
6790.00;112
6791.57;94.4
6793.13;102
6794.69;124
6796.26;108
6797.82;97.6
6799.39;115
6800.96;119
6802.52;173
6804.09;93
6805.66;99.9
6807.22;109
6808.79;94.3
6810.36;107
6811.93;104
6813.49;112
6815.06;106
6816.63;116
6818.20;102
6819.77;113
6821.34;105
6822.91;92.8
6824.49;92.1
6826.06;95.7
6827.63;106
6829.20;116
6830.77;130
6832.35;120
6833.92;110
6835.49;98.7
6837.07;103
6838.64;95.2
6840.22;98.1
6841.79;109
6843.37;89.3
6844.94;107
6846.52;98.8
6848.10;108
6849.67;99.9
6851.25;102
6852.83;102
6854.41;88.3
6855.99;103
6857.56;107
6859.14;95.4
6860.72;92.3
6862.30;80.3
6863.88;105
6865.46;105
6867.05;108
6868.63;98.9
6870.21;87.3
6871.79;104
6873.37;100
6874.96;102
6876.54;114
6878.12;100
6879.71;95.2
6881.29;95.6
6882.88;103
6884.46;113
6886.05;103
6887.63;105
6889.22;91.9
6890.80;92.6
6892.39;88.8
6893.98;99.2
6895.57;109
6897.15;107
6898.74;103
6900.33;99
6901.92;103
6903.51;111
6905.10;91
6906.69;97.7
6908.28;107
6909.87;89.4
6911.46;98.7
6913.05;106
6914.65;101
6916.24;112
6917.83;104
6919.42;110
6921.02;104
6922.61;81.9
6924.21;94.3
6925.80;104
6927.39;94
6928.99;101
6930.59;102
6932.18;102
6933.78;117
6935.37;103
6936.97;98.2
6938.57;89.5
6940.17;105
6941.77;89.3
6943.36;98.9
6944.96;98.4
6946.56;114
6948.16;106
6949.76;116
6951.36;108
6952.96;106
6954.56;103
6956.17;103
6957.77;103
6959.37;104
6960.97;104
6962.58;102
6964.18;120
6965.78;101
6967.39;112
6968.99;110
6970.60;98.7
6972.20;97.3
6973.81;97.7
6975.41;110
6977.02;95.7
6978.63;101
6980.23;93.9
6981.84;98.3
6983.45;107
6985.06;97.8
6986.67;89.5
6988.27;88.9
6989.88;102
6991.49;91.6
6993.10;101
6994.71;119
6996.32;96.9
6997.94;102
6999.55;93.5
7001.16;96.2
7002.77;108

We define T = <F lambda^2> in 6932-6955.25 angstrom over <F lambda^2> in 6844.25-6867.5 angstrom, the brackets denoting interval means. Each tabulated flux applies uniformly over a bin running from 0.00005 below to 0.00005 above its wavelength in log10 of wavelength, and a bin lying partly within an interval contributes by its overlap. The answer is 1.06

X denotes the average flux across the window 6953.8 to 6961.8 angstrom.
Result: 103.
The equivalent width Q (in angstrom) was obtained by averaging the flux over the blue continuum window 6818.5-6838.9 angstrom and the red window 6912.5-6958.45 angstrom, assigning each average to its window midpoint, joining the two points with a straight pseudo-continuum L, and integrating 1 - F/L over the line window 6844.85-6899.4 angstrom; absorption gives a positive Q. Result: 2.3 angstrom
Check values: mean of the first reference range 106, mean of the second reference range 103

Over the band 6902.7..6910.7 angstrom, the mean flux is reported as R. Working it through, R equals 99.2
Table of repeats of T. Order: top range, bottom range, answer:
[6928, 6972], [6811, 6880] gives 1.04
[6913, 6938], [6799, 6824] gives 0.96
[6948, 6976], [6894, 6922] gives 1.04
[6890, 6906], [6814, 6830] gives 0.98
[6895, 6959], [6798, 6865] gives 1.00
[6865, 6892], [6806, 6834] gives 0.96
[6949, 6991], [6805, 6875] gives 1.04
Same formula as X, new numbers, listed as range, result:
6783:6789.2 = 104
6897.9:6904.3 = 104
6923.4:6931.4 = 99.1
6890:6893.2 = 90.8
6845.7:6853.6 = 102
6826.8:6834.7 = 116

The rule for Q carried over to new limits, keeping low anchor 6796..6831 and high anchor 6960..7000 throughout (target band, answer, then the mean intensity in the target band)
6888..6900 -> 0.69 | 99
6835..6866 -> 2.23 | 99.3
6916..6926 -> 0.31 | 101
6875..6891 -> 0.59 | 102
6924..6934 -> 0.19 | 102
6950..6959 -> -0.25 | 105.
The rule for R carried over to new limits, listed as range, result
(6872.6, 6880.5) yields 102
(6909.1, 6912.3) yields 94.3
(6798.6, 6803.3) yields 136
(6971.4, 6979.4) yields 100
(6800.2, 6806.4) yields 121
